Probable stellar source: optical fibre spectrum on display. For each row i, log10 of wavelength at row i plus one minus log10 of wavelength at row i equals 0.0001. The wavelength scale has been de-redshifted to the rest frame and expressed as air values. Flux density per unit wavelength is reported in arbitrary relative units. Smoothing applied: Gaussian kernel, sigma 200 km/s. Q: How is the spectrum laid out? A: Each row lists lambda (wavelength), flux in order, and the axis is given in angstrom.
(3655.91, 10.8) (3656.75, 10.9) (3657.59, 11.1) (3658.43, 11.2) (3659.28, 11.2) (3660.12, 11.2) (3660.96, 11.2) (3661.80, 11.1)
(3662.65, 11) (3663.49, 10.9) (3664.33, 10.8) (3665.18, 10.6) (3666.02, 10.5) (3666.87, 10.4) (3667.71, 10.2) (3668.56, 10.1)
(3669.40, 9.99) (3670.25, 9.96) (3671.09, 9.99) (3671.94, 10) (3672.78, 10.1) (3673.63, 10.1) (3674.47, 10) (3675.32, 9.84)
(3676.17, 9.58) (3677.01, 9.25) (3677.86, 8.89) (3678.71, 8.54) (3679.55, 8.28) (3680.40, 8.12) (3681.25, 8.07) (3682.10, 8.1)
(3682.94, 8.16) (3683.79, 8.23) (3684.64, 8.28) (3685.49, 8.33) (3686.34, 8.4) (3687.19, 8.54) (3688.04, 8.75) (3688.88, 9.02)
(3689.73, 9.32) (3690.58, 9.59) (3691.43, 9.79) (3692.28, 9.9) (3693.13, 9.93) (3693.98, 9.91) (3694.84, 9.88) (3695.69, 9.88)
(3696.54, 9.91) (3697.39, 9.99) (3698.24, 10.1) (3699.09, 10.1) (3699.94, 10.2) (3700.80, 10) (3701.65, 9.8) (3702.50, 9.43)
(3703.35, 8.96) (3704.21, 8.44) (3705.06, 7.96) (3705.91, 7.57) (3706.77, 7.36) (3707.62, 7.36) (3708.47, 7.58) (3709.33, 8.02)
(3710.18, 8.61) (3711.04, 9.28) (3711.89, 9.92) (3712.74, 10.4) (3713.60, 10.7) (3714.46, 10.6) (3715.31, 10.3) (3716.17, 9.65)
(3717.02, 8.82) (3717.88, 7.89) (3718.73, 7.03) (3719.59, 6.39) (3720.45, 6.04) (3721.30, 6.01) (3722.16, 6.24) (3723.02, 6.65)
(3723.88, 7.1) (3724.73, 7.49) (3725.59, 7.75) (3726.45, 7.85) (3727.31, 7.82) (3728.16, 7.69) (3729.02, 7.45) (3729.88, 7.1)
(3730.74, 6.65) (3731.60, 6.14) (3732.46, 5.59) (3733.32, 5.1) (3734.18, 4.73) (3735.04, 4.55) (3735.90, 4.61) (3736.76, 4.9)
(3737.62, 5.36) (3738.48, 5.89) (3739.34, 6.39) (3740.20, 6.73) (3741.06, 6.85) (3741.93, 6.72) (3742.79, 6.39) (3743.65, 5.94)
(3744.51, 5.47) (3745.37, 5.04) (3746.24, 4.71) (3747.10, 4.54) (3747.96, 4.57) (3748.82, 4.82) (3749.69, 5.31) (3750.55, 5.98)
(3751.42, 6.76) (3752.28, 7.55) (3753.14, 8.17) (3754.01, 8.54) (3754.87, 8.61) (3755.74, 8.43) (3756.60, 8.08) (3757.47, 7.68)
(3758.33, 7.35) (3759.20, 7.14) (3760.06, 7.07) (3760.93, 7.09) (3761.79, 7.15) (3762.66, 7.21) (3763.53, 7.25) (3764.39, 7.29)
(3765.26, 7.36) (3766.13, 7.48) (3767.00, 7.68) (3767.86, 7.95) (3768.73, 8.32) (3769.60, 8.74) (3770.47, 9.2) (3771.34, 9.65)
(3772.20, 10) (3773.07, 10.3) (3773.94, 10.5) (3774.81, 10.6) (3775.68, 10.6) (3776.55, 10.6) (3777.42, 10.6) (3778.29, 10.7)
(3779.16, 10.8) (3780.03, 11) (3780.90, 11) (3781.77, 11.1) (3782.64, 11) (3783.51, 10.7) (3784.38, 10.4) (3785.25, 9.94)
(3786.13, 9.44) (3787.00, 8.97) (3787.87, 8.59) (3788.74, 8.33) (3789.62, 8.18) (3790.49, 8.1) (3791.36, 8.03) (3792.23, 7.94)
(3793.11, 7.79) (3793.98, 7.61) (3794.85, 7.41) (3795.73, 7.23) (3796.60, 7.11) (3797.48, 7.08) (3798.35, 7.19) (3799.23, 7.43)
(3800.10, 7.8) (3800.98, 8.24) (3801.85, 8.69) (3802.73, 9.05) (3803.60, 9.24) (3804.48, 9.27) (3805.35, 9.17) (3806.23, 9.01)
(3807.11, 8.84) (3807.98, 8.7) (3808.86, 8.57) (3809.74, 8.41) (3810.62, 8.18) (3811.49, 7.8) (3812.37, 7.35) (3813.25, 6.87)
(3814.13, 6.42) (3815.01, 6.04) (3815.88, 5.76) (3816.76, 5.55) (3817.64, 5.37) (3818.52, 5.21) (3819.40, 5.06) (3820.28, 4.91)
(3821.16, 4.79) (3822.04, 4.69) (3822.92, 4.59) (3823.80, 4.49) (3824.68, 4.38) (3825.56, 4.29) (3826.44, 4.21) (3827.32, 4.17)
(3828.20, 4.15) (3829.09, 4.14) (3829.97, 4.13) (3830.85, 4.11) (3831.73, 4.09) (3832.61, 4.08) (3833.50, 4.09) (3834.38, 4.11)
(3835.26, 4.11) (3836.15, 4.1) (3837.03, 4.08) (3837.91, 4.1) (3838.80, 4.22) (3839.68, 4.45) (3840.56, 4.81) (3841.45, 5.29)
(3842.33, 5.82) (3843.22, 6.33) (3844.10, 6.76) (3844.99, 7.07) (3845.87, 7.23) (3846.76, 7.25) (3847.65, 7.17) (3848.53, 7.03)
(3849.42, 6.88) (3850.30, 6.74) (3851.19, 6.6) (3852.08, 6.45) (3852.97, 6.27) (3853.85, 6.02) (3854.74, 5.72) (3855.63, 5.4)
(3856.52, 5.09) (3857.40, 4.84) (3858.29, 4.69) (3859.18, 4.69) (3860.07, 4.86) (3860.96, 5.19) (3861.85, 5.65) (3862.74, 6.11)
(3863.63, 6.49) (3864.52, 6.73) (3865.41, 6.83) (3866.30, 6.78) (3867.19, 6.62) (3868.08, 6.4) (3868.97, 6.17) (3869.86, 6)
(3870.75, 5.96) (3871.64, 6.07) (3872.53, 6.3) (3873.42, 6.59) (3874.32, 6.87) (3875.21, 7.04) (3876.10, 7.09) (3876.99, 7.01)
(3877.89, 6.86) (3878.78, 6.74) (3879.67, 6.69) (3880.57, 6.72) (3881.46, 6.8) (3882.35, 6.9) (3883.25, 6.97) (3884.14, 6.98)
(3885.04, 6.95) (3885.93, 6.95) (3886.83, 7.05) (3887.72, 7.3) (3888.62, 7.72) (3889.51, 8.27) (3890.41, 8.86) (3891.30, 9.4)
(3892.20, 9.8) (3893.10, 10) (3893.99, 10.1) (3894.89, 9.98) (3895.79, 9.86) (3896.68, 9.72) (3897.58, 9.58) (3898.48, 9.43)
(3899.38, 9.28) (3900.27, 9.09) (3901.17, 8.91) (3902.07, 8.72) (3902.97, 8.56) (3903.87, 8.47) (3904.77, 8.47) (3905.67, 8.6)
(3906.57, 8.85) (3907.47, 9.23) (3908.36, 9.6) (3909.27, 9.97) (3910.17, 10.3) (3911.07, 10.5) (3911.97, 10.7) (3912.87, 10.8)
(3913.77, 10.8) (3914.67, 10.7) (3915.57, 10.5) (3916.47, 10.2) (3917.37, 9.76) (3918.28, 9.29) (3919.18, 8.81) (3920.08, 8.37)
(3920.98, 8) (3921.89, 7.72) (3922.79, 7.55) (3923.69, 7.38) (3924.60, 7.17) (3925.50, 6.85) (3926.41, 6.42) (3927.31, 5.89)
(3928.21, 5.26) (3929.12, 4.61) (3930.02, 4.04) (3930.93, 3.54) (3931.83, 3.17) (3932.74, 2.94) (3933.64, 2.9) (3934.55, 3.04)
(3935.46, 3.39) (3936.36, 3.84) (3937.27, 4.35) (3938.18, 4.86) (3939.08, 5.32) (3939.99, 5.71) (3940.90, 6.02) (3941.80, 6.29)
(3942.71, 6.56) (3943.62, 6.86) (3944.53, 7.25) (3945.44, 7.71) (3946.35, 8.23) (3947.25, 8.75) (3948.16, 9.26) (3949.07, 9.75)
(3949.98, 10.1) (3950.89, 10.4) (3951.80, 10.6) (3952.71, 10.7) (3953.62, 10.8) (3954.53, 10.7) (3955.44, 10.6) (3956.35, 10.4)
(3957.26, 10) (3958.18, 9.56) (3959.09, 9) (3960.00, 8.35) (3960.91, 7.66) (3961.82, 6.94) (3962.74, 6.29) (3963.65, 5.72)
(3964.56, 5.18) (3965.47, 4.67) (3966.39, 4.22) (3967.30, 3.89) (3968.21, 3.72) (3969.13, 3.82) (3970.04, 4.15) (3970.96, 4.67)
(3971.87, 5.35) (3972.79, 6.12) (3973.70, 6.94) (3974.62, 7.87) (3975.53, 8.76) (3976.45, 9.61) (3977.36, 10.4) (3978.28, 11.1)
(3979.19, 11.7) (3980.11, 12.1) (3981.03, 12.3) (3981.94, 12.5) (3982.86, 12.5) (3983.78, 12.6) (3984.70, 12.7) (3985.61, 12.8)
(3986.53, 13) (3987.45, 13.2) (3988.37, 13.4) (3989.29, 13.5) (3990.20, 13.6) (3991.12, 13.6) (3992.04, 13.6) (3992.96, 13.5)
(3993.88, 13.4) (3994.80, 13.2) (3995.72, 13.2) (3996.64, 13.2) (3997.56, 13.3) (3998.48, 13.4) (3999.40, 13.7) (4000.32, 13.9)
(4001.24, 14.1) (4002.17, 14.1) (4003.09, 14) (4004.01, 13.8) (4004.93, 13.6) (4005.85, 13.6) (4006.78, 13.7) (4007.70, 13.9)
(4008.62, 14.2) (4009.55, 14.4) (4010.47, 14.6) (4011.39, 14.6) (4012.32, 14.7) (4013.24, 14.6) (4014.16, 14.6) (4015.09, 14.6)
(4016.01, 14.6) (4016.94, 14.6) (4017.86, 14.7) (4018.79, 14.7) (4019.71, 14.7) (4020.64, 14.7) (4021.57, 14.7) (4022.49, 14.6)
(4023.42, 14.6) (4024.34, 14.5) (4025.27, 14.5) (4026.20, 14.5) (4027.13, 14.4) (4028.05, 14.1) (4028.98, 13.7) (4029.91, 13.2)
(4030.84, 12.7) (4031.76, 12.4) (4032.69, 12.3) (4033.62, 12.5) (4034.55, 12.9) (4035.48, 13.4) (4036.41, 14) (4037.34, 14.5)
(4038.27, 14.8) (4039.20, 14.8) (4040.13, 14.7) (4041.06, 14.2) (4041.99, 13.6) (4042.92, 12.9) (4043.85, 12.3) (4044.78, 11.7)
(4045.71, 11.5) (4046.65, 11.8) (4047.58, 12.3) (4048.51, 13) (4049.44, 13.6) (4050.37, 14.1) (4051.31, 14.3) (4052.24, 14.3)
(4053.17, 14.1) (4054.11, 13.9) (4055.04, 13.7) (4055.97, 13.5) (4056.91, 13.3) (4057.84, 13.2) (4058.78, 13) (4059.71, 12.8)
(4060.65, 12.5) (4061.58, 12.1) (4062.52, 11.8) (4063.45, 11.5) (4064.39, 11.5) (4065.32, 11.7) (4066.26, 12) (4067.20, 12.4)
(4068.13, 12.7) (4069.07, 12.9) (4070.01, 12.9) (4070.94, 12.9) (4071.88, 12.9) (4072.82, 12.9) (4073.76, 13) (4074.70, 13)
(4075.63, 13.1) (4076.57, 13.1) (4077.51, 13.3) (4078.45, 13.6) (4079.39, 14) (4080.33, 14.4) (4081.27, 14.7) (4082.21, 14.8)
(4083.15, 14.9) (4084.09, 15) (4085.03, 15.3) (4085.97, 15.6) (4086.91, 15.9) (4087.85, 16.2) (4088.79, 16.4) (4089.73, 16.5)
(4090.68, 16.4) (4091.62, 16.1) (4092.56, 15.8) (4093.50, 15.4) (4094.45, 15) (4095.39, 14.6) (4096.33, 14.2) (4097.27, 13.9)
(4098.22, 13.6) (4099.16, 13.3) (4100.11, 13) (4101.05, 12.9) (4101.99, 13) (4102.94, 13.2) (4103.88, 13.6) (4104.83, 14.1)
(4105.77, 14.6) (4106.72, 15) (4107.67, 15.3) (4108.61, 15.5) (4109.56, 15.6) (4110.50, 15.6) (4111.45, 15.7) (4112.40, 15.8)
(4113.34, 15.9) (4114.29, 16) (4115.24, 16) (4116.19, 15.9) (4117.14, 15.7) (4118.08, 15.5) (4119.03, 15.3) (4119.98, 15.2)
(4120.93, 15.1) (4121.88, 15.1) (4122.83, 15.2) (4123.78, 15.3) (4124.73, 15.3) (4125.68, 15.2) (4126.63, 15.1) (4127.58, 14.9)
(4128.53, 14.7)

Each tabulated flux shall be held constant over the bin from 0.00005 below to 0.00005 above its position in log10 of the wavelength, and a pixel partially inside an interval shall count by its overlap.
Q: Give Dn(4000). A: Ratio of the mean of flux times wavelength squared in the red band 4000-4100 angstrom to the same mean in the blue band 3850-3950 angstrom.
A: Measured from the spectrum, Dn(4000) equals 2.06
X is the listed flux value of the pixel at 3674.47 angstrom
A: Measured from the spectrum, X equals 10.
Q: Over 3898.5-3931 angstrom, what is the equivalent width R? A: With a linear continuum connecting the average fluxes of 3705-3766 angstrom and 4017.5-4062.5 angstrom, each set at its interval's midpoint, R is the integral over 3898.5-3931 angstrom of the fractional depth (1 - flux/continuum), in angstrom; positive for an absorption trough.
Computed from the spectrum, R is 7.1 angstrom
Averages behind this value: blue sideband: 7.07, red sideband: 13.6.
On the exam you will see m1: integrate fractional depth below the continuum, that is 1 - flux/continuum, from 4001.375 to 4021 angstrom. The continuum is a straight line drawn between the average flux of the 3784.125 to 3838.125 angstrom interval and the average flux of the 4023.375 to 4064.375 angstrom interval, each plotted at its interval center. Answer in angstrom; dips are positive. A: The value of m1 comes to -3.1 angstrom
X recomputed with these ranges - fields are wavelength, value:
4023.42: 14.6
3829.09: 4.14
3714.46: 10.6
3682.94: 8.16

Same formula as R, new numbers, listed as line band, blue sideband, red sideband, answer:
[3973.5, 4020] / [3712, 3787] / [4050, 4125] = -2.3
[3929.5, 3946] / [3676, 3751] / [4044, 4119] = 9.5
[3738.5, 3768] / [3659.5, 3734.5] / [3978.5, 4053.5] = 8.9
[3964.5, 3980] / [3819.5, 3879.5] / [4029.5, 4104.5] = 5.2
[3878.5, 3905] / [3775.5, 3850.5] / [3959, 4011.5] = 1.3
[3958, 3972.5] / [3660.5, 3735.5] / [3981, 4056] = 8.0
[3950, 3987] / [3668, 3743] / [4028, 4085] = 9.9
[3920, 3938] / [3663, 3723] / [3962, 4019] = 9.4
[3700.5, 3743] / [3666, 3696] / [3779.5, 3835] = 5.7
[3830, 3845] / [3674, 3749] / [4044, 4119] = 7.9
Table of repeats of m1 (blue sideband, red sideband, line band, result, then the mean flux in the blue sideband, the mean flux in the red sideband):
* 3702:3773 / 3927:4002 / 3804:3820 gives 1.0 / 7.31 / 8.77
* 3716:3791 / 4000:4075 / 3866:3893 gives 8.4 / 7.67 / 13.5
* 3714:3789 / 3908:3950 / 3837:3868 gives 6.3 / 7.73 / 7.22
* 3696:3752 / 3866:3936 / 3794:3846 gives 9.8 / 7.34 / 7.67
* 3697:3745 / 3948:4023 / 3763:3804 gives -2.3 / 7.59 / 11.3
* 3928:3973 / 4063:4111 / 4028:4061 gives -4.5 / 6.56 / 14.1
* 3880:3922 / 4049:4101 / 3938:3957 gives 3.3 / 8.93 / 13.8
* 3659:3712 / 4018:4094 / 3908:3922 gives 2.7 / 9.43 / 13.7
